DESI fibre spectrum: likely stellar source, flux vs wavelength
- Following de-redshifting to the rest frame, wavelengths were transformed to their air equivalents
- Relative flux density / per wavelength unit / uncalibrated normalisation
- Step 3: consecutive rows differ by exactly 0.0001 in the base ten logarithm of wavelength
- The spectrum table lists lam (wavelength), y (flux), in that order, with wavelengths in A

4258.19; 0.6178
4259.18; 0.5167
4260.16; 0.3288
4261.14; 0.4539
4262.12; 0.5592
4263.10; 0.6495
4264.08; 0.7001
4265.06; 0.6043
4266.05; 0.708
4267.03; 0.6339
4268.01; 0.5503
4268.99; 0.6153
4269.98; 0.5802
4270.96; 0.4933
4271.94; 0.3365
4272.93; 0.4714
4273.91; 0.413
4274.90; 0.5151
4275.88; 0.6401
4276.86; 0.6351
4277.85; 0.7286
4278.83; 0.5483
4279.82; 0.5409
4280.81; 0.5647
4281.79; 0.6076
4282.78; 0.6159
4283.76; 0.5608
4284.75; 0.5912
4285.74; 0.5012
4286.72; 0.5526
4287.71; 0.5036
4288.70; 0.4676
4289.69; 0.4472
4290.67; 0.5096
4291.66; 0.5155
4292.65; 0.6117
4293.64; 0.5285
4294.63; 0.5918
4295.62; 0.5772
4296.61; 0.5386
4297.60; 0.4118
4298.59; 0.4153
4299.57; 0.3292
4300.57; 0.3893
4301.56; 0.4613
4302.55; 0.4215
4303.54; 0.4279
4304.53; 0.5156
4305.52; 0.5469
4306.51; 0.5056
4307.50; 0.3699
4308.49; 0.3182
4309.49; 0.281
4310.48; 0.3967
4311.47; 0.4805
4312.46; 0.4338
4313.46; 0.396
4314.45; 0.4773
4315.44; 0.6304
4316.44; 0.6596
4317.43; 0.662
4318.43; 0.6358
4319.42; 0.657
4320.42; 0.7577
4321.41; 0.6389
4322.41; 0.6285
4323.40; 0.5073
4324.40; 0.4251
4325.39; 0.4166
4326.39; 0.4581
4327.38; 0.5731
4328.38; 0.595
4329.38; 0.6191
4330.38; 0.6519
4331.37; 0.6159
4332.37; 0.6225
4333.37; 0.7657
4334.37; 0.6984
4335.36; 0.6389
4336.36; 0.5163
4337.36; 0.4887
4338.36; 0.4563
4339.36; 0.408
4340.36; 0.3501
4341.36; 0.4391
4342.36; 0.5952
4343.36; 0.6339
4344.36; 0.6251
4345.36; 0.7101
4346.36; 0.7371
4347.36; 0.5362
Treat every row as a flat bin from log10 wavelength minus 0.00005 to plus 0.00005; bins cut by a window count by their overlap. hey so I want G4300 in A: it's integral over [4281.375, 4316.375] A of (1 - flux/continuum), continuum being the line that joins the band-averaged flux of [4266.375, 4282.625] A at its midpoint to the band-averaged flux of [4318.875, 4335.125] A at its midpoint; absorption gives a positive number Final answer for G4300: 5.6 A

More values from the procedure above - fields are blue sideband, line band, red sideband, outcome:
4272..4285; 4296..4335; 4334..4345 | 1.5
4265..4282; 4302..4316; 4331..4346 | 3.1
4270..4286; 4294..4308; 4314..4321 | 3.2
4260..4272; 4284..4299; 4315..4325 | 1.9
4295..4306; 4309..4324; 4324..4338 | -0.7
